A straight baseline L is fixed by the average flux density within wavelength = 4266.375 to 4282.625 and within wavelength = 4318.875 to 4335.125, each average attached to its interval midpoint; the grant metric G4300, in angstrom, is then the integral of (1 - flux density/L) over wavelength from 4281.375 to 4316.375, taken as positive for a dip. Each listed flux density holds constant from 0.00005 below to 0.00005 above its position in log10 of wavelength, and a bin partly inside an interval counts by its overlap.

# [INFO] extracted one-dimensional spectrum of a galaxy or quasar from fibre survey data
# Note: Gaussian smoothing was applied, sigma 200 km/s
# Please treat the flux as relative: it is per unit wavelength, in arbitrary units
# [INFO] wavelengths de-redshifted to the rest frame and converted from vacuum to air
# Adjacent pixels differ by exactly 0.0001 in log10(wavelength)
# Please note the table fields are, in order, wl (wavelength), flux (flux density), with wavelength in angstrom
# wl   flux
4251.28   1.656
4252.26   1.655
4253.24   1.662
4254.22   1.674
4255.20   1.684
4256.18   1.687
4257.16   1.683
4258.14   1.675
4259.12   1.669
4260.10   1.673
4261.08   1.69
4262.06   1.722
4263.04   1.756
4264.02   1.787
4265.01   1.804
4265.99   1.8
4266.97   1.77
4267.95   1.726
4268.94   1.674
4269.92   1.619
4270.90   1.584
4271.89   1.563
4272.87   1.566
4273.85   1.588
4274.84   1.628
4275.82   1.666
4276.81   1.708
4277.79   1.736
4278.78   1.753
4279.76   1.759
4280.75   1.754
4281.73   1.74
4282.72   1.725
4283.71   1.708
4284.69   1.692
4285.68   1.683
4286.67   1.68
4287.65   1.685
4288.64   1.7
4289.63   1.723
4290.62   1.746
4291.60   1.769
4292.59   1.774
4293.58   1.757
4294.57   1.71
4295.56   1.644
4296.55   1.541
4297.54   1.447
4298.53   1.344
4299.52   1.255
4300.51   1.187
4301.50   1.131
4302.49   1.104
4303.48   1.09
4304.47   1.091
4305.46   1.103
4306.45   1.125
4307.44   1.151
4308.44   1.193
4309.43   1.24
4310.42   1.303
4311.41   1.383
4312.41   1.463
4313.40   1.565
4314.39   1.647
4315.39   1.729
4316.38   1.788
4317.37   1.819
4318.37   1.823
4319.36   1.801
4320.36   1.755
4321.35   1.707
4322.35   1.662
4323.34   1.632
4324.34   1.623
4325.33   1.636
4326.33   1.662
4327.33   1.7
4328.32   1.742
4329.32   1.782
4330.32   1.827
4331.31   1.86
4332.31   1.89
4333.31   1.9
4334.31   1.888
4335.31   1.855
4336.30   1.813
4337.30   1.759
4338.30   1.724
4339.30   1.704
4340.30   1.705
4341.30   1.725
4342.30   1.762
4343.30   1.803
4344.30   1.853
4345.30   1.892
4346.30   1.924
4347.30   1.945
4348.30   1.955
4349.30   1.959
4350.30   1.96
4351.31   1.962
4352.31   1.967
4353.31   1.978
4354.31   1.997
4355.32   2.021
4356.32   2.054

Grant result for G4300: 4.7 angstrom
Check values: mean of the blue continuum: 1.68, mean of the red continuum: 1.76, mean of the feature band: 1.48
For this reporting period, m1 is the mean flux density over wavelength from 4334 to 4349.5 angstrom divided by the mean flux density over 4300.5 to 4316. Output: 1.4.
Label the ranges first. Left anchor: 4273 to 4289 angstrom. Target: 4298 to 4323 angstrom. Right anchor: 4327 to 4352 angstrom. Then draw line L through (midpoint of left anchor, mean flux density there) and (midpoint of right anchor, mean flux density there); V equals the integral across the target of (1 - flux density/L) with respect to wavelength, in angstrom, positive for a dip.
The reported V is 5.0 angstrom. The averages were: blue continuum 1.7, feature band 1.42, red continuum 1.84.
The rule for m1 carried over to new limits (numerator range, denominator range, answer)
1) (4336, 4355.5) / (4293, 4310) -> 1.43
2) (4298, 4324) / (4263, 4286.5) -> 0.84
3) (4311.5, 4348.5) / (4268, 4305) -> 1.11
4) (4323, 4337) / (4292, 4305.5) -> 1.28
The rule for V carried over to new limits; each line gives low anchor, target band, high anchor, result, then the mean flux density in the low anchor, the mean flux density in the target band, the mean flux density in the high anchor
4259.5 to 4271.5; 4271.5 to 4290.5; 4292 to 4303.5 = -1.36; 1.72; 1.69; 1.43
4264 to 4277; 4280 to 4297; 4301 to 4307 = -4.28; 1.67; 1.71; 1.11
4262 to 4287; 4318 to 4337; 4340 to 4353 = 0.71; 1.7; 1.77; 1.88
